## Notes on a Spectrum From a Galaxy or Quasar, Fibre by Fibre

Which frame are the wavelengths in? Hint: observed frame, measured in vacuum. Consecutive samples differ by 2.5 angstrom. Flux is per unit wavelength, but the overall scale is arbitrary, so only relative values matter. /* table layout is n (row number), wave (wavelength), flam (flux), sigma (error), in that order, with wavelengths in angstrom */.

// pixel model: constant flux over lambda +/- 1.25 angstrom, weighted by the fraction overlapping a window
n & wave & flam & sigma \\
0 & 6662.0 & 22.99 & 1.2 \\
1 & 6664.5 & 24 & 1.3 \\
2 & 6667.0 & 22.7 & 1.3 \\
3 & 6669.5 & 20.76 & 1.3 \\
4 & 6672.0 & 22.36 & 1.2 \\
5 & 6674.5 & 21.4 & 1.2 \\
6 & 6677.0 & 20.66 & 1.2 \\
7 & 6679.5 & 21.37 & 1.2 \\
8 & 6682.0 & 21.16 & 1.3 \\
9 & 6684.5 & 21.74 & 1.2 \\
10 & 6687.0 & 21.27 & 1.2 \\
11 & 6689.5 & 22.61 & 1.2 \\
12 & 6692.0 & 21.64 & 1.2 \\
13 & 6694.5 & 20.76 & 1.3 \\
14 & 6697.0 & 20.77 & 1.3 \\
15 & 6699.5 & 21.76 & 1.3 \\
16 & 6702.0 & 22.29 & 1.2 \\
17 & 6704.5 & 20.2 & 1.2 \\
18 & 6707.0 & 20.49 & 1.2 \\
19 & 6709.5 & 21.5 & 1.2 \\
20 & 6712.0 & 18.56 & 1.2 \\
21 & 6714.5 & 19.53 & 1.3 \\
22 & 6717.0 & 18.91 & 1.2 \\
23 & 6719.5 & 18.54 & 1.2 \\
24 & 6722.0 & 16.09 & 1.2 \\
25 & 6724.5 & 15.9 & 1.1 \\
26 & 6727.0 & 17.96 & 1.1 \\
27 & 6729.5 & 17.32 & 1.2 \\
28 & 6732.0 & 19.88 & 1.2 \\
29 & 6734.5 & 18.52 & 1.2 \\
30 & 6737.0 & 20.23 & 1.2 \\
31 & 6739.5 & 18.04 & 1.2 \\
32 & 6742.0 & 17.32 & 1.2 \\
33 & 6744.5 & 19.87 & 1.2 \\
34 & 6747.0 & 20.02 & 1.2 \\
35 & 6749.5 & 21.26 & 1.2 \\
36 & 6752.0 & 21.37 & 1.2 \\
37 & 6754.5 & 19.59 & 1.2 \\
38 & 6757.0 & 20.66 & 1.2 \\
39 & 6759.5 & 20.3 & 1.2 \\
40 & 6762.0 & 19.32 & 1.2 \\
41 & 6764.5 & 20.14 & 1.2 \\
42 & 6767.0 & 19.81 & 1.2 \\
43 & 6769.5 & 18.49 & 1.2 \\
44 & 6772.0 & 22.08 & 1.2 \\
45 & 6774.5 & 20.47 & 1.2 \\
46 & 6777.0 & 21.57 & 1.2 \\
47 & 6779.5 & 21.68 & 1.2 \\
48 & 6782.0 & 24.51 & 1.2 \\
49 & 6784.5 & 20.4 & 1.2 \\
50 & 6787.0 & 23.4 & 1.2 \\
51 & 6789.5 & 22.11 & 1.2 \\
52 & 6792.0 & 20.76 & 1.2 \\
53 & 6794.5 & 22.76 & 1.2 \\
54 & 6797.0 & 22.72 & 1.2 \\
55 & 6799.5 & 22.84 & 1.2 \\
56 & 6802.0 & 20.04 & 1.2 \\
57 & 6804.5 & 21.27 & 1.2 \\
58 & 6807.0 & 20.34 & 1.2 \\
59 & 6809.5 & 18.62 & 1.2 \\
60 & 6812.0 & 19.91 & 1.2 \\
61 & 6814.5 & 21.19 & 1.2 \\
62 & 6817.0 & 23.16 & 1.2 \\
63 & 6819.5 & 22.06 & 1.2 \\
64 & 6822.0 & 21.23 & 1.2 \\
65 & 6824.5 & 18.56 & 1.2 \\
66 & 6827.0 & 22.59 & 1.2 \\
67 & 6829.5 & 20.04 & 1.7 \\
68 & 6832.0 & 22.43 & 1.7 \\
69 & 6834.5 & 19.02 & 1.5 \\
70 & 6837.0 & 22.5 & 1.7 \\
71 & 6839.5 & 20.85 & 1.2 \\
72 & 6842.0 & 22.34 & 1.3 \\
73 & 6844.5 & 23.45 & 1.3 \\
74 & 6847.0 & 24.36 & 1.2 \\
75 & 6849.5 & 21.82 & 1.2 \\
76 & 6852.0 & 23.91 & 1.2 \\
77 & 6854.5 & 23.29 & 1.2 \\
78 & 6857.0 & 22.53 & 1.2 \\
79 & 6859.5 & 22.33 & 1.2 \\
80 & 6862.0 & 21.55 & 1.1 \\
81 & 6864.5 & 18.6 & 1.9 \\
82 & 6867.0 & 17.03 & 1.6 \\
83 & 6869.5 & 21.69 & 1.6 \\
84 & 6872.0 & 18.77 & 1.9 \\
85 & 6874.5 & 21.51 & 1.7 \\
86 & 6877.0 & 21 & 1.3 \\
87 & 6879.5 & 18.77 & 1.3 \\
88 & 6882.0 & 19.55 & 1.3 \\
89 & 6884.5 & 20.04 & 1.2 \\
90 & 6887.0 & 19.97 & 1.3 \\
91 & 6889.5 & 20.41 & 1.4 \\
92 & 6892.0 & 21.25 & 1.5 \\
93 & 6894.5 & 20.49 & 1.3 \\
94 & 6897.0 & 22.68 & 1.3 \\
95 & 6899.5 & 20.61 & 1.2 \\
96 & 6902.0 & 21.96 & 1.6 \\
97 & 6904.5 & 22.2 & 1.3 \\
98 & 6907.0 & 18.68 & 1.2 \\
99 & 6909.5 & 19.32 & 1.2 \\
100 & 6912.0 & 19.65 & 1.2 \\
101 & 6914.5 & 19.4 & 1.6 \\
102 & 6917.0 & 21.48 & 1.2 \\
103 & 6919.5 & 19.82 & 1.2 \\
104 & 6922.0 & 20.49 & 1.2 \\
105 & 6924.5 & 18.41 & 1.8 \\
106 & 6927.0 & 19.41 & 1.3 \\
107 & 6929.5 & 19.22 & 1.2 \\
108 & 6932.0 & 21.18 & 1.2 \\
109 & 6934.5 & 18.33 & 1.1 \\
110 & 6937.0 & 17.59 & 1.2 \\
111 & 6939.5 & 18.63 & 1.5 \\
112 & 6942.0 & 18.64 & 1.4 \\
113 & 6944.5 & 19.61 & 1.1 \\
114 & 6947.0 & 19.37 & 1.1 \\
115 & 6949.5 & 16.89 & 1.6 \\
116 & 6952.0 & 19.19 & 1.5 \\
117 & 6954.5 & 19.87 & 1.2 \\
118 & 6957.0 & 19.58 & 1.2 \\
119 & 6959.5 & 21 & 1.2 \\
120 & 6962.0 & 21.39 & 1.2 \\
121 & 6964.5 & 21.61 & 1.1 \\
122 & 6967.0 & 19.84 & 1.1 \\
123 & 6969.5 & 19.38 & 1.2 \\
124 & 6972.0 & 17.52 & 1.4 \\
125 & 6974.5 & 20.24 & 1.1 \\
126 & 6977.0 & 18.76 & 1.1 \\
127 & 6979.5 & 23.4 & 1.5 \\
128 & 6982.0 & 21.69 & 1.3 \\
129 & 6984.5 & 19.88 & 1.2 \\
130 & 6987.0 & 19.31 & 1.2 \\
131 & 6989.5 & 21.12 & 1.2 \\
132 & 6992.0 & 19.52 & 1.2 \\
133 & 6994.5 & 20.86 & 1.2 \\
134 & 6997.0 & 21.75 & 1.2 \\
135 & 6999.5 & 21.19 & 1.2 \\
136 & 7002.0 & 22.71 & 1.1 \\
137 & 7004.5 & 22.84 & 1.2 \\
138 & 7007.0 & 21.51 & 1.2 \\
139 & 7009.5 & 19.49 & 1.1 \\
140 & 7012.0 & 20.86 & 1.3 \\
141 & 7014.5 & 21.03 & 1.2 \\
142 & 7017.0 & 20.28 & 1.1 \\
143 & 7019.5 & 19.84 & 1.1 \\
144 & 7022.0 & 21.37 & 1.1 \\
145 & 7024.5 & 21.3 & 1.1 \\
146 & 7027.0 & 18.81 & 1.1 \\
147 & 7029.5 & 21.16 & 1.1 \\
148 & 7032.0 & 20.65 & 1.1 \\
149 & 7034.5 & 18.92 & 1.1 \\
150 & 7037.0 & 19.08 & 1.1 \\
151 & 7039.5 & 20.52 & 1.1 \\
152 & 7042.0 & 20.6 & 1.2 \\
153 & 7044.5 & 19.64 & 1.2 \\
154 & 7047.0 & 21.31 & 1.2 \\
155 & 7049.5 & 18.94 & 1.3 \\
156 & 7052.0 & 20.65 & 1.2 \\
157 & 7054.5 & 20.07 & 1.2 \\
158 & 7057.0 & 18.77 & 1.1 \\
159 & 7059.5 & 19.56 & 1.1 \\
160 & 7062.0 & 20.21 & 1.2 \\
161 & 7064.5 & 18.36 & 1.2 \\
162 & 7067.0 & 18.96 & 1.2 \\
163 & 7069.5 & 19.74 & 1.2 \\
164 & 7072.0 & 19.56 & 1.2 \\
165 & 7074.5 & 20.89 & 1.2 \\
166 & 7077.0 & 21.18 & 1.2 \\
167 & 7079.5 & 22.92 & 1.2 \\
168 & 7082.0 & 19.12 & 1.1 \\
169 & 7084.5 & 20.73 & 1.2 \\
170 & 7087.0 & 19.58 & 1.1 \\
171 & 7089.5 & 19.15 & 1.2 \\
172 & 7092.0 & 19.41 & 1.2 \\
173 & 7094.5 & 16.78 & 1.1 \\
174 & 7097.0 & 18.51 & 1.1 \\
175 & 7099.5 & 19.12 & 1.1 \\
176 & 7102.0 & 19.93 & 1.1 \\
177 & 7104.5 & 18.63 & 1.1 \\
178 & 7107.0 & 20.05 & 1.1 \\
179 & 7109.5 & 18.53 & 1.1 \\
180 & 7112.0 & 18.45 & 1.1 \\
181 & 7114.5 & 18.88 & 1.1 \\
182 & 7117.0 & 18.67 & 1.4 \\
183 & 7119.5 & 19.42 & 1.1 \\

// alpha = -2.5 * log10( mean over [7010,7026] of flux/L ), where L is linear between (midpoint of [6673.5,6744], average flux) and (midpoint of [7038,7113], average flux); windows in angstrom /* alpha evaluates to -0.05 mag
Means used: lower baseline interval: 19.9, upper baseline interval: 19.7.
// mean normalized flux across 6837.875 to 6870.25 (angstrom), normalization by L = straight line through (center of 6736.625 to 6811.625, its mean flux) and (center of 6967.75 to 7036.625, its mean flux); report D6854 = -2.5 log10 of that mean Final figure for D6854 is -0.060 mag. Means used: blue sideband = 20.7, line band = 21.8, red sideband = 20.5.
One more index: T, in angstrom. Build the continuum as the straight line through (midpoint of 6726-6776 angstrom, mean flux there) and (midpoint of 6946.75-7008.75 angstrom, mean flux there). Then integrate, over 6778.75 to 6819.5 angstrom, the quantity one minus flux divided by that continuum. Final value -3.7 angstrom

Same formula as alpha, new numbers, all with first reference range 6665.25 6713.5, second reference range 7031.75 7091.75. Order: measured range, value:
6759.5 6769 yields 0.07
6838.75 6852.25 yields -0.10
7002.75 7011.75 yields -0.06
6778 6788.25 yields -0.08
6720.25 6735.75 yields 0.20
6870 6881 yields 0.03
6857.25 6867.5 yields 0.02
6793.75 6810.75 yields -0.02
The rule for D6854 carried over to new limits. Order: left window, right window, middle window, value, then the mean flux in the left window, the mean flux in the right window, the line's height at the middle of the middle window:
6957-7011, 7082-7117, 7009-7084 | -0.02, 20.7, 19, 19.8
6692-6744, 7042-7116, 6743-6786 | -0.07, 19.3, 19.6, 19.3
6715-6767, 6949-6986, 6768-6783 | -0.12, 19.1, 20.1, 19.2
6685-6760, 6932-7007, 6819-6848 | -0.09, 19.8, 20.1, 19.9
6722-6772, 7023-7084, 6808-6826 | -0.07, 19.3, 20.1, 19.4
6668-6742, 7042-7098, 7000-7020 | -0.07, 20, 19.8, 19.8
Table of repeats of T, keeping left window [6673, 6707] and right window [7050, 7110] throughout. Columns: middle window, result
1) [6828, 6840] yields -0.18 angstrom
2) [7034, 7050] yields -0.14 angstrom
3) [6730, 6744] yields 1.56 angstrom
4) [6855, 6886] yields 0.28 angstrom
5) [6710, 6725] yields 2.13 angstrom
